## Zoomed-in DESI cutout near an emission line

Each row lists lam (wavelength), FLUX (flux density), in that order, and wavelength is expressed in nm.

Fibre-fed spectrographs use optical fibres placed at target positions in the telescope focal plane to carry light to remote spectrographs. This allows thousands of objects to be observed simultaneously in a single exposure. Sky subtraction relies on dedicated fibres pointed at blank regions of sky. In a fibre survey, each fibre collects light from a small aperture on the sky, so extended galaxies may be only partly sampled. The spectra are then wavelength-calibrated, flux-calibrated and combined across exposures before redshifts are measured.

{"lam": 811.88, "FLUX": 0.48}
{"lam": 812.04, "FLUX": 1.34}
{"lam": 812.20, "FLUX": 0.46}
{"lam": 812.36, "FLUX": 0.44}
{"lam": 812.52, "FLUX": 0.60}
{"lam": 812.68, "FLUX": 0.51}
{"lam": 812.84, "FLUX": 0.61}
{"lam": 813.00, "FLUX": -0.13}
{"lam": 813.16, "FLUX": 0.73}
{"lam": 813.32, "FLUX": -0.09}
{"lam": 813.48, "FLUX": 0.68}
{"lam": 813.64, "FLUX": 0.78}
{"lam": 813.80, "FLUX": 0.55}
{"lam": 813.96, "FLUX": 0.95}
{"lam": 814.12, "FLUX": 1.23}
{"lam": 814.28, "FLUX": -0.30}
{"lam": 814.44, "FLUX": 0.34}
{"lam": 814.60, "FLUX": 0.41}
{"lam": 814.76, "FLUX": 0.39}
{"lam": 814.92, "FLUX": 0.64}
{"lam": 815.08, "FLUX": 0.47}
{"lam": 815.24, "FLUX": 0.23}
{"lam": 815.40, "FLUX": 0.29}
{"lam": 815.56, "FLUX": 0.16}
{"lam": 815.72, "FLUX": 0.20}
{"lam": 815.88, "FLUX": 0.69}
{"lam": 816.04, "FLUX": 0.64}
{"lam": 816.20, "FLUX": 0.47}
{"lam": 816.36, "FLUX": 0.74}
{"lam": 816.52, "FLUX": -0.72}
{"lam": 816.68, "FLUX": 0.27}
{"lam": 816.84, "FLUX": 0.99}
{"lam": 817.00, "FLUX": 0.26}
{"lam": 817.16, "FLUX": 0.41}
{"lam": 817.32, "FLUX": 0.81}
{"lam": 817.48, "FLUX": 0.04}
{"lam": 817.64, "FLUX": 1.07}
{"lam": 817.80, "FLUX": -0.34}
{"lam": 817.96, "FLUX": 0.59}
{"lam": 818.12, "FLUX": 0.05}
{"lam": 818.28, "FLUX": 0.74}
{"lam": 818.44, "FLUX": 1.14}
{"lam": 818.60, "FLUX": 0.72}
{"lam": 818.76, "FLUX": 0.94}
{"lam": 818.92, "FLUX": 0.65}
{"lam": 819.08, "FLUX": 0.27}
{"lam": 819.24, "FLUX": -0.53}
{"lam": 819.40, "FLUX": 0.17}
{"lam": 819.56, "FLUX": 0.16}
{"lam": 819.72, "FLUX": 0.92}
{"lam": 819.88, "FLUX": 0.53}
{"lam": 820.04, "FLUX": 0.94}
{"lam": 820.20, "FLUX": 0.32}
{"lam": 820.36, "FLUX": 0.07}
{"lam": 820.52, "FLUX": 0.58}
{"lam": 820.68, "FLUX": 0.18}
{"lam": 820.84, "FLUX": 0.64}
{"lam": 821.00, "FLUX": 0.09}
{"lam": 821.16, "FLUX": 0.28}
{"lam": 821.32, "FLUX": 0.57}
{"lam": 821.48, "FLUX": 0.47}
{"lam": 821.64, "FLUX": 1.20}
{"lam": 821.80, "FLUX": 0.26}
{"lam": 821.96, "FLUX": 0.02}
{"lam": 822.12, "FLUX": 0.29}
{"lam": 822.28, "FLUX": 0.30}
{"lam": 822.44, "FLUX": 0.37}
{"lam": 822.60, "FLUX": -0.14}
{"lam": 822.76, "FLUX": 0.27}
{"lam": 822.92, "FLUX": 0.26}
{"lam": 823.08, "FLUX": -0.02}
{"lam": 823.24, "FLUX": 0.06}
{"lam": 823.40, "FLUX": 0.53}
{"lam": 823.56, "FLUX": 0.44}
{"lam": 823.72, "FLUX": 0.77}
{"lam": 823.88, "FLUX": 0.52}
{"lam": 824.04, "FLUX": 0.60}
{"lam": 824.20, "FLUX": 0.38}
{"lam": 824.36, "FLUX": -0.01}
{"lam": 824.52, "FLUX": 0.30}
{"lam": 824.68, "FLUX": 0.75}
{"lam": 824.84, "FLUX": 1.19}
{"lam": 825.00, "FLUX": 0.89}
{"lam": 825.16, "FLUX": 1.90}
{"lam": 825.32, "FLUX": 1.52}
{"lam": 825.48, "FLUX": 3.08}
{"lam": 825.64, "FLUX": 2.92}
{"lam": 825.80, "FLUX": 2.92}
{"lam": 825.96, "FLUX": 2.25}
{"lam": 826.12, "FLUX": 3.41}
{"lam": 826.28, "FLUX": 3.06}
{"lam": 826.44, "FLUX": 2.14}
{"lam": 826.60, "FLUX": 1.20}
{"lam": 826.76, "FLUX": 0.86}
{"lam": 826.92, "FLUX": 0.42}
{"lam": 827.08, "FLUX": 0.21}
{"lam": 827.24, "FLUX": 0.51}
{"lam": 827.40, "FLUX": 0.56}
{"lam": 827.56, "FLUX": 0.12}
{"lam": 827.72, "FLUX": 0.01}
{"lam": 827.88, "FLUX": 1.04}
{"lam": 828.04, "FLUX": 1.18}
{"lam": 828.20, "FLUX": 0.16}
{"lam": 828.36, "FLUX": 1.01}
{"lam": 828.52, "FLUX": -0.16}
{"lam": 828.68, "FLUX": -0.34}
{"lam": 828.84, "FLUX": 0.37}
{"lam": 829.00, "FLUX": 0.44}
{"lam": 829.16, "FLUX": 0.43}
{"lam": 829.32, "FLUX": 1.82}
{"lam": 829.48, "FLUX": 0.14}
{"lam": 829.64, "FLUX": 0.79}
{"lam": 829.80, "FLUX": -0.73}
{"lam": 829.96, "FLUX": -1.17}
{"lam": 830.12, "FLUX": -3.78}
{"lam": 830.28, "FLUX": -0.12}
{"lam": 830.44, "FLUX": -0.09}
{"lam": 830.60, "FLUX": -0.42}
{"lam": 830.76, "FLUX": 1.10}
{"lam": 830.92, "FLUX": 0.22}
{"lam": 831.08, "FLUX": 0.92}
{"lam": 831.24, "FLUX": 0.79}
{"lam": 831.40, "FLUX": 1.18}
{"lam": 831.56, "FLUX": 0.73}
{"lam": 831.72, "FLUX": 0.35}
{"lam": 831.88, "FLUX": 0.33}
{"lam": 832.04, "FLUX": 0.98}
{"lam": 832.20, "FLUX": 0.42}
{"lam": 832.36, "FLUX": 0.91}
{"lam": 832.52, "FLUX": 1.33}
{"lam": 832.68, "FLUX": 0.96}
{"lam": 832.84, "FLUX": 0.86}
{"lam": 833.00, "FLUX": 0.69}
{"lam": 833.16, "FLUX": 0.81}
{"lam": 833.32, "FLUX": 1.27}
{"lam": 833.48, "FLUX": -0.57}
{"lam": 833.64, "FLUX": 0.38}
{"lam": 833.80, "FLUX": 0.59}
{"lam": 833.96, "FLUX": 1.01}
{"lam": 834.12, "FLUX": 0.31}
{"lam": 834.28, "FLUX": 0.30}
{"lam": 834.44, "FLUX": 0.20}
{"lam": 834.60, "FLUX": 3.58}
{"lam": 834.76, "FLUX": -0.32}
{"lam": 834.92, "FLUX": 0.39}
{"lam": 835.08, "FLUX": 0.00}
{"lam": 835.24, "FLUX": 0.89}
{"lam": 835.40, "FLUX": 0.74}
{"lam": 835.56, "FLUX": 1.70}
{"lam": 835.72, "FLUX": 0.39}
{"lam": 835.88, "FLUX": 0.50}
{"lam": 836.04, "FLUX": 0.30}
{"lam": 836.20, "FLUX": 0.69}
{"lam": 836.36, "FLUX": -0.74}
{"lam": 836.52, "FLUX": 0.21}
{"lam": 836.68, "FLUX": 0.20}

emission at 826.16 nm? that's [O II] 3727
